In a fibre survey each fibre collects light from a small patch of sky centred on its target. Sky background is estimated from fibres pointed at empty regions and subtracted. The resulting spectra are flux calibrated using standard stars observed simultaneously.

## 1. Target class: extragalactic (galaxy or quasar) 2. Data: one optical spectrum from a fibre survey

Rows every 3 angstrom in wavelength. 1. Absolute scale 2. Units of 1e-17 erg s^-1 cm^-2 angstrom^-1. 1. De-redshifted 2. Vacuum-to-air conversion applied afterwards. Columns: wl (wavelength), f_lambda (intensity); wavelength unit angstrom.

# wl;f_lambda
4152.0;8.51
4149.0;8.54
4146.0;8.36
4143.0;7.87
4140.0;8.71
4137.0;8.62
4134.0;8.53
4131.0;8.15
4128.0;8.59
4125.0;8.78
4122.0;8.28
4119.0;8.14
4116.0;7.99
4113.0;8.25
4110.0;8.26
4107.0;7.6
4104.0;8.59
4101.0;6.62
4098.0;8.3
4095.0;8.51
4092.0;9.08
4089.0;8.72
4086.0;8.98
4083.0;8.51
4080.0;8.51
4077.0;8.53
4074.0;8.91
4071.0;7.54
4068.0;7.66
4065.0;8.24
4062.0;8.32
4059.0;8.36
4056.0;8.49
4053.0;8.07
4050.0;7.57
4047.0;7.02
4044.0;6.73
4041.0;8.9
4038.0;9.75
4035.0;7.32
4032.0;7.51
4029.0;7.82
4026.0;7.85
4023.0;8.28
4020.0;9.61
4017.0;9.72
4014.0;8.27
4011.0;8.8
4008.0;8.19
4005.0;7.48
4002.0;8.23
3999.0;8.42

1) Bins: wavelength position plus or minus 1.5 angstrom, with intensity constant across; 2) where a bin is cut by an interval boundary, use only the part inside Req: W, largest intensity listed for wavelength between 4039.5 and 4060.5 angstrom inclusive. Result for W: 8.9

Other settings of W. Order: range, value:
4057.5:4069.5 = 8.36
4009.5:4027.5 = 9.72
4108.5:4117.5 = 8.26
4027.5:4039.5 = 9.75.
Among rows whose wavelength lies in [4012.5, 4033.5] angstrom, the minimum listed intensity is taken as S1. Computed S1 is 7.51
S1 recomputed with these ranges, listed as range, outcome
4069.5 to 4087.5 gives 7.54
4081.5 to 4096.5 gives 8.51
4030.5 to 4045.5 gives 6.73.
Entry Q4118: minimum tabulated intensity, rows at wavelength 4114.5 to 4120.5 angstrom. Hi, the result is 7.99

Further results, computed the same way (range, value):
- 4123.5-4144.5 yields 7.87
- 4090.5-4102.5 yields 6.62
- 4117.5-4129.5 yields 8.14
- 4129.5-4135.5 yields 8.15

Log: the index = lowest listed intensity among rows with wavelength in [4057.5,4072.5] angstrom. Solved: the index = 7.54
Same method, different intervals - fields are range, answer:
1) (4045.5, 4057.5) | 7.02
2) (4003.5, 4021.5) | 7.48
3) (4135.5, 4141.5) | 8.62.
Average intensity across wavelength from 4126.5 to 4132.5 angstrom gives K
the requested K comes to 8.37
